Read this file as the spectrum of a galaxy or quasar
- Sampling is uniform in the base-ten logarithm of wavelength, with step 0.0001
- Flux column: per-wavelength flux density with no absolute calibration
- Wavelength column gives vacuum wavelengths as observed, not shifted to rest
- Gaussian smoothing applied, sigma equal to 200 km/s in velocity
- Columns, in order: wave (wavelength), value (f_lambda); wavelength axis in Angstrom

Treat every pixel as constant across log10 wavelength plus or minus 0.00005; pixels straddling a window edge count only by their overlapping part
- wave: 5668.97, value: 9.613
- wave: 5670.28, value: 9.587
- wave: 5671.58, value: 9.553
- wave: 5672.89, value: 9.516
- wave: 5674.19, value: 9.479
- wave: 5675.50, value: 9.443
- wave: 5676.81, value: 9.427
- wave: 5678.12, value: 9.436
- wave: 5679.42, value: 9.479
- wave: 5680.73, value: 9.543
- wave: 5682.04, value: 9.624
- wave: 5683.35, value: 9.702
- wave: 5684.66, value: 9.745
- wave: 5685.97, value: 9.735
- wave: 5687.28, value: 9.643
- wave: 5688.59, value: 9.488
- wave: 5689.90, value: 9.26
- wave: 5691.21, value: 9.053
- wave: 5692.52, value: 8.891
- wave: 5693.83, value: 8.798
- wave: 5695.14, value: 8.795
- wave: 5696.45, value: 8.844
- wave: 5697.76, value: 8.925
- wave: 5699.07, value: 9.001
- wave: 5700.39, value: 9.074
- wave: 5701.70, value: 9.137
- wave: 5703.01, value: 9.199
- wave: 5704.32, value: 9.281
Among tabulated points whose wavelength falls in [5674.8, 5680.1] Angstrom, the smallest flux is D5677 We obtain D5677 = 9.427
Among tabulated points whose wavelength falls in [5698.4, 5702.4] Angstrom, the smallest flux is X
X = 9.001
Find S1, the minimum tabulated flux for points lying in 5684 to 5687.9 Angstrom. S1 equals 9.643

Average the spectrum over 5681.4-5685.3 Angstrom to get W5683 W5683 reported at 9.68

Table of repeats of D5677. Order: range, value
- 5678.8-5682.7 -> 9.479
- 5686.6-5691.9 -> 9.053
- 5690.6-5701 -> 8.795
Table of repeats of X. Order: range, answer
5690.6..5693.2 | 8.891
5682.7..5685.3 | 9.702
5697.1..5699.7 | 8.925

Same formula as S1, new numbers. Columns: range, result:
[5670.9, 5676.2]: 9.443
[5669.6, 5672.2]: 9.553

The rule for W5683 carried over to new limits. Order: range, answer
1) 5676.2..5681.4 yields 9.47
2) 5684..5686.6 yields 9.73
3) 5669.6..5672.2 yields 9.58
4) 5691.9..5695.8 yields 8.84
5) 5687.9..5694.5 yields 9.1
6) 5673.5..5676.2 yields 9.46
